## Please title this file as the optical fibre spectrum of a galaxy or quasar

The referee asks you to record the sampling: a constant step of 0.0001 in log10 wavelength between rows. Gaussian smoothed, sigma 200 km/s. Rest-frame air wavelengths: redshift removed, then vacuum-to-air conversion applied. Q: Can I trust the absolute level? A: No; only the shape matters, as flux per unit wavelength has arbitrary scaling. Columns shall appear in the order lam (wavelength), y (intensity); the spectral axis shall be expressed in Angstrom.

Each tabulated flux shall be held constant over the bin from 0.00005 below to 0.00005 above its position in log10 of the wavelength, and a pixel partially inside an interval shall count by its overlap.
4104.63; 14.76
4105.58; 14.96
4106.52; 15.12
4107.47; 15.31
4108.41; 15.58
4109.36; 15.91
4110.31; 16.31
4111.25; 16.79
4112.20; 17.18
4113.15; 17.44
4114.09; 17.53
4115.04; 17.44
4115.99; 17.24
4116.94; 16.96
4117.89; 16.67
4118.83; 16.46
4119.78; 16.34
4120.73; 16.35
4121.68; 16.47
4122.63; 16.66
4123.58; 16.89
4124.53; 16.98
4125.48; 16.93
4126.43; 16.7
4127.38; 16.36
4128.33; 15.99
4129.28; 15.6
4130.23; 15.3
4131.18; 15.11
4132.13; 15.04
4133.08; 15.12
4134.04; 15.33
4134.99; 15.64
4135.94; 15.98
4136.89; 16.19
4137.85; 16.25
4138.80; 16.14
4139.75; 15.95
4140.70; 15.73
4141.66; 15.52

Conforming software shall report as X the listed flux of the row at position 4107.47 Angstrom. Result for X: 15.31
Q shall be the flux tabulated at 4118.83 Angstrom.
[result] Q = 16.46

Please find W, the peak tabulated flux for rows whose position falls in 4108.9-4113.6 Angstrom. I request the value 17.44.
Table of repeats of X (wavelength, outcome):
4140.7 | 15.73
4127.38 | 16.36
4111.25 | 16.79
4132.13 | 15.04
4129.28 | 15.6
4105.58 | 14.96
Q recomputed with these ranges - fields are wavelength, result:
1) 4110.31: 16.31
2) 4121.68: 16.47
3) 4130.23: 15.3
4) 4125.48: 16.93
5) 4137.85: 16.25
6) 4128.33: 15.99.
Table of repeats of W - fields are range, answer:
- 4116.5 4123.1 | 16.96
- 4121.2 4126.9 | 16.98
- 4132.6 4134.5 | 15.33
